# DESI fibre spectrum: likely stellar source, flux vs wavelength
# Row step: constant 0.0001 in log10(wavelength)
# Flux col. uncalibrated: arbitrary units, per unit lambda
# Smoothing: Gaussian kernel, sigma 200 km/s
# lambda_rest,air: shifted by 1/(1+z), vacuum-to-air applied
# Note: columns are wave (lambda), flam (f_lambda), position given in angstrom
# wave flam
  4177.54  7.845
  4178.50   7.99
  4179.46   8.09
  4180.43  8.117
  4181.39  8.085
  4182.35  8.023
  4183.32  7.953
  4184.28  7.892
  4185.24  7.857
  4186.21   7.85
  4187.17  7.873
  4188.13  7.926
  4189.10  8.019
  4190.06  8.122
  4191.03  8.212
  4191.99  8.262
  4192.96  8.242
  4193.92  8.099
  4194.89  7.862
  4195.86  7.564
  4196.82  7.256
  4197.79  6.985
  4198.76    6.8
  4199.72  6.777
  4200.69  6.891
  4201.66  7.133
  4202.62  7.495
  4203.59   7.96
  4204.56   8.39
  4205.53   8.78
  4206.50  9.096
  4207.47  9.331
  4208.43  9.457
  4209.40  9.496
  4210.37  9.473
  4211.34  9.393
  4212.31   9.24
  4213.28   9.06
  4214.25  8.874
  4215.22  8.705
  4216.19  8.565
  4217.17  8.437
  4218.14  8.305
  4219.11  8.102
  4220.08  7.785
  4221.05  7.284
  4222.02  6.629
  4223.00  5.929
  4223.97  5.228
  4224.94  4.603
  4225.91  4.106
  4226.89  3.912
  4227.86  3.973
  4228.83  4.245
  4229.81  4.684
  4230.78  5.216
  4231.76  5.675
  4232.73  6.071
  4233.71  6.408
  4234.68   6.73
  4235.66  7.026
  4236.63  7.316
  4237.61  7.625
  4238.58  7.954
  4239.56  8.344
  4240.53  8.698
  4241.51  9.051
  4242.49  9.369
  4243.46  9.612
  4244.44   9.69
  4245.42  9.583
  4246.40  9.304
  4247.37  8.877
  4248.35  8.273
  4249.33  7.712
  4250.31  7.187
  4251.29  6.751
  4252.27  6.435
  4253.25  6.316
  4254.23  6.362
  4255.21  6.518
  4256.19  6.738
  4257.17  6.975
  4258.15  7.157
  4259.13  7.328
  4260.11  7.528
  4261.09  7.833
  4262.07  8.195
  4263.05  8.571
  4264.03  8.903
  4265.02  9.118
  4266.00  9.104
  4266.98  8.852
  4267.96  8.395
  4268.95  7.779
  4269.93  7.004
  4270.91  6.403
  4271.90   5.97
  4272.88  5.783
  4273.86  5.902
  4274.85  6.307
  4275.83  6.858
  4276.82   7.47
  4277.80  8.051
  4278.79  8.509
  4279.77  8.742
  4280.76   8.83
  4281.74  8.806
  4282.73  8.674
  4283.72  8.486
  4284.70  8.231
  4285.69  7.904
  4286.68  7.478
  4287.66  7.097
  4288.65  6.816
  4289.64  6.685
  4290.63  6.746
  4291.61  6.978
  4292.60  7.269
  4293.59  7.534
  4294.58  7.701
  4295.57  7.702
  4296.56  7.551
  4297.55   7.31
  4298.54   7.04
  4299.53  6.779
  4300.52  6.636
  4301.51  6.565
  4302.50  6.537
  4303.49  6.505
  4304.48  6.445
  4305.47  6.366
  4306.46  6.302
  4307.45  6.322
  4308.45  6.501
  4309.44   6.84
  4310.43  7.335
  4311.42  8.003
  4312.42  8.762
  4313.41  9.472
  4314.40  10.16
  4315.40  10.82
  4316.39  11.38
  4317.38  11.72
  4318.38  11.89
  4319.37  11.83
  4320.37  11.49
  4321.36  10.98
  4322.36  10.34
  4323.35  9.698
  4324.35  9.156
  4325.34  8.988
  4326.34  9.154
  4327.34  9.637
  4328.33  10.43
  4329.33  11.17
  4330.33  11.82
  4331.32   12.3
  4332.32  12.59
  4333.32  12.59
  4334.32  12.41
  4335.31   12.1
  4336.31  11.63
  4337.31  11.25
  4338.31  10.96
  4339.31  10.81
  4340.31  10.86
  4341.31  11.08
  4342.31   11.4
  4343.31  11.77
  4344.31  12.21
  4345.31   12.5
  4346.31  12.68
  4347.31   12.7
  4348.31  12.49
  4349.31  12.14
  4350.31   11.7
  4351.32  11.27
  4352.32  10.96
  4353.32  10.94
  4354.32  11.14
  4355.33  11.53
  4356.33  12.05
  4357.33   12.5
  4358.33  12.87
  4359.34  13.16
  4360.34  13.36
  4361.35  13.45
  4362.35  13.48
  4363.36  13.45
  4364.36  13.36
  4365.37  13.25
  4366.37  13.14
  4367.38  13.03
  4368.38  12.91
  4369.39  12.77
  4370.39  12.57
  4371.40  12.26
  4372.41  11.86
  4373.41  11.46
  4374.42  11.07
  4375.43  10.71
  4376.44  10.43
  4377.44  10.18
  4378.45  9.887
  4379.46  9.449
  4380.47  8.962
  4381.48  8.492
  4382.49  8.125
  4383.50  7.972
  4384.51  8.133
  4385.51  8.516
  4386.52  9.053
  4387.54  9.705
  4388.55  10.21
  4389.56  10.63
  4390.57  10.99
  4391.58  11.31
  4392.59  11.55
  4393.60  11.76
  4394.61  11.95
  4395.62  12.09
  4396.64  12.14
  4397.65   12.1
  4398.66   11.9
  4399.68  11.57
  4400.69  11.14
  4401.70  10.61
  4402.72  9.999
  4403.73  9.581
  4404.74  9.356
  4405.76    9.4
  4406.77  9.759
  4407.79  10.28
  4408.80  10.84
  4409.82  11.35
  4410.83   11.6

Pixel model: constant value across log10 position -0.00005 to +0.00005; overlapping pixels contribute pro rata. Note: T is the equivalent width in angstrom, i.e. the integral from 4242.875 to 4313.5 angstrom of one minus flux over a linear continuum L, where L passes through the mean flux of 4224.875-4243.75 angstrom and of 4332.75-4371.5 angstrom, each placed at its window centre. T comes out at 8.2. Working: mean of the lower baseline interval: 6.55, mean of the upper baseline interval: 12.2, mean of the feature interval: 7.52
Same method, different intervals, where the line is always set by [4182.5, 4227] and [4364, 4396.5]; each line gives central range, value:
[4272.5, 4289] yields 2.7 angstrom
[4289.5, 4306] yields 4.3 angstrom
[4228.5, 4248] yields 1.8 angstrom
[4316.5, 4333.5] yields -1.7 angstrom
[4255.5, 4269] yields 1.2 angstrom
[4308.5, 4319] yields 0.2 angstrom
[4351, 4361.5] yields -1.6 angstrom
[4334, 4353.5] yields -2.8 angstrom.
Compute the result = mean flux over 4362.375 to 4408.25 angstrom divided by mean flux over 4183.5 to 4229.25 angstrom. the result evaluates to 1.43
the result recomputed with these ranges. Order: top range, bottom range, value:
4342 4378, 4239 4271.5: 1.53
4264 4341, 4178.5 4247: 1.14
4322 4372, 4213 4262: 1.64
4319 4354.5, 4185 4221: 1.38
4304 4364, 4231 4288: 1.41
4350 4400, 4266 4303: 1.53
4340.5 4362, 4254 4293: 1.60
